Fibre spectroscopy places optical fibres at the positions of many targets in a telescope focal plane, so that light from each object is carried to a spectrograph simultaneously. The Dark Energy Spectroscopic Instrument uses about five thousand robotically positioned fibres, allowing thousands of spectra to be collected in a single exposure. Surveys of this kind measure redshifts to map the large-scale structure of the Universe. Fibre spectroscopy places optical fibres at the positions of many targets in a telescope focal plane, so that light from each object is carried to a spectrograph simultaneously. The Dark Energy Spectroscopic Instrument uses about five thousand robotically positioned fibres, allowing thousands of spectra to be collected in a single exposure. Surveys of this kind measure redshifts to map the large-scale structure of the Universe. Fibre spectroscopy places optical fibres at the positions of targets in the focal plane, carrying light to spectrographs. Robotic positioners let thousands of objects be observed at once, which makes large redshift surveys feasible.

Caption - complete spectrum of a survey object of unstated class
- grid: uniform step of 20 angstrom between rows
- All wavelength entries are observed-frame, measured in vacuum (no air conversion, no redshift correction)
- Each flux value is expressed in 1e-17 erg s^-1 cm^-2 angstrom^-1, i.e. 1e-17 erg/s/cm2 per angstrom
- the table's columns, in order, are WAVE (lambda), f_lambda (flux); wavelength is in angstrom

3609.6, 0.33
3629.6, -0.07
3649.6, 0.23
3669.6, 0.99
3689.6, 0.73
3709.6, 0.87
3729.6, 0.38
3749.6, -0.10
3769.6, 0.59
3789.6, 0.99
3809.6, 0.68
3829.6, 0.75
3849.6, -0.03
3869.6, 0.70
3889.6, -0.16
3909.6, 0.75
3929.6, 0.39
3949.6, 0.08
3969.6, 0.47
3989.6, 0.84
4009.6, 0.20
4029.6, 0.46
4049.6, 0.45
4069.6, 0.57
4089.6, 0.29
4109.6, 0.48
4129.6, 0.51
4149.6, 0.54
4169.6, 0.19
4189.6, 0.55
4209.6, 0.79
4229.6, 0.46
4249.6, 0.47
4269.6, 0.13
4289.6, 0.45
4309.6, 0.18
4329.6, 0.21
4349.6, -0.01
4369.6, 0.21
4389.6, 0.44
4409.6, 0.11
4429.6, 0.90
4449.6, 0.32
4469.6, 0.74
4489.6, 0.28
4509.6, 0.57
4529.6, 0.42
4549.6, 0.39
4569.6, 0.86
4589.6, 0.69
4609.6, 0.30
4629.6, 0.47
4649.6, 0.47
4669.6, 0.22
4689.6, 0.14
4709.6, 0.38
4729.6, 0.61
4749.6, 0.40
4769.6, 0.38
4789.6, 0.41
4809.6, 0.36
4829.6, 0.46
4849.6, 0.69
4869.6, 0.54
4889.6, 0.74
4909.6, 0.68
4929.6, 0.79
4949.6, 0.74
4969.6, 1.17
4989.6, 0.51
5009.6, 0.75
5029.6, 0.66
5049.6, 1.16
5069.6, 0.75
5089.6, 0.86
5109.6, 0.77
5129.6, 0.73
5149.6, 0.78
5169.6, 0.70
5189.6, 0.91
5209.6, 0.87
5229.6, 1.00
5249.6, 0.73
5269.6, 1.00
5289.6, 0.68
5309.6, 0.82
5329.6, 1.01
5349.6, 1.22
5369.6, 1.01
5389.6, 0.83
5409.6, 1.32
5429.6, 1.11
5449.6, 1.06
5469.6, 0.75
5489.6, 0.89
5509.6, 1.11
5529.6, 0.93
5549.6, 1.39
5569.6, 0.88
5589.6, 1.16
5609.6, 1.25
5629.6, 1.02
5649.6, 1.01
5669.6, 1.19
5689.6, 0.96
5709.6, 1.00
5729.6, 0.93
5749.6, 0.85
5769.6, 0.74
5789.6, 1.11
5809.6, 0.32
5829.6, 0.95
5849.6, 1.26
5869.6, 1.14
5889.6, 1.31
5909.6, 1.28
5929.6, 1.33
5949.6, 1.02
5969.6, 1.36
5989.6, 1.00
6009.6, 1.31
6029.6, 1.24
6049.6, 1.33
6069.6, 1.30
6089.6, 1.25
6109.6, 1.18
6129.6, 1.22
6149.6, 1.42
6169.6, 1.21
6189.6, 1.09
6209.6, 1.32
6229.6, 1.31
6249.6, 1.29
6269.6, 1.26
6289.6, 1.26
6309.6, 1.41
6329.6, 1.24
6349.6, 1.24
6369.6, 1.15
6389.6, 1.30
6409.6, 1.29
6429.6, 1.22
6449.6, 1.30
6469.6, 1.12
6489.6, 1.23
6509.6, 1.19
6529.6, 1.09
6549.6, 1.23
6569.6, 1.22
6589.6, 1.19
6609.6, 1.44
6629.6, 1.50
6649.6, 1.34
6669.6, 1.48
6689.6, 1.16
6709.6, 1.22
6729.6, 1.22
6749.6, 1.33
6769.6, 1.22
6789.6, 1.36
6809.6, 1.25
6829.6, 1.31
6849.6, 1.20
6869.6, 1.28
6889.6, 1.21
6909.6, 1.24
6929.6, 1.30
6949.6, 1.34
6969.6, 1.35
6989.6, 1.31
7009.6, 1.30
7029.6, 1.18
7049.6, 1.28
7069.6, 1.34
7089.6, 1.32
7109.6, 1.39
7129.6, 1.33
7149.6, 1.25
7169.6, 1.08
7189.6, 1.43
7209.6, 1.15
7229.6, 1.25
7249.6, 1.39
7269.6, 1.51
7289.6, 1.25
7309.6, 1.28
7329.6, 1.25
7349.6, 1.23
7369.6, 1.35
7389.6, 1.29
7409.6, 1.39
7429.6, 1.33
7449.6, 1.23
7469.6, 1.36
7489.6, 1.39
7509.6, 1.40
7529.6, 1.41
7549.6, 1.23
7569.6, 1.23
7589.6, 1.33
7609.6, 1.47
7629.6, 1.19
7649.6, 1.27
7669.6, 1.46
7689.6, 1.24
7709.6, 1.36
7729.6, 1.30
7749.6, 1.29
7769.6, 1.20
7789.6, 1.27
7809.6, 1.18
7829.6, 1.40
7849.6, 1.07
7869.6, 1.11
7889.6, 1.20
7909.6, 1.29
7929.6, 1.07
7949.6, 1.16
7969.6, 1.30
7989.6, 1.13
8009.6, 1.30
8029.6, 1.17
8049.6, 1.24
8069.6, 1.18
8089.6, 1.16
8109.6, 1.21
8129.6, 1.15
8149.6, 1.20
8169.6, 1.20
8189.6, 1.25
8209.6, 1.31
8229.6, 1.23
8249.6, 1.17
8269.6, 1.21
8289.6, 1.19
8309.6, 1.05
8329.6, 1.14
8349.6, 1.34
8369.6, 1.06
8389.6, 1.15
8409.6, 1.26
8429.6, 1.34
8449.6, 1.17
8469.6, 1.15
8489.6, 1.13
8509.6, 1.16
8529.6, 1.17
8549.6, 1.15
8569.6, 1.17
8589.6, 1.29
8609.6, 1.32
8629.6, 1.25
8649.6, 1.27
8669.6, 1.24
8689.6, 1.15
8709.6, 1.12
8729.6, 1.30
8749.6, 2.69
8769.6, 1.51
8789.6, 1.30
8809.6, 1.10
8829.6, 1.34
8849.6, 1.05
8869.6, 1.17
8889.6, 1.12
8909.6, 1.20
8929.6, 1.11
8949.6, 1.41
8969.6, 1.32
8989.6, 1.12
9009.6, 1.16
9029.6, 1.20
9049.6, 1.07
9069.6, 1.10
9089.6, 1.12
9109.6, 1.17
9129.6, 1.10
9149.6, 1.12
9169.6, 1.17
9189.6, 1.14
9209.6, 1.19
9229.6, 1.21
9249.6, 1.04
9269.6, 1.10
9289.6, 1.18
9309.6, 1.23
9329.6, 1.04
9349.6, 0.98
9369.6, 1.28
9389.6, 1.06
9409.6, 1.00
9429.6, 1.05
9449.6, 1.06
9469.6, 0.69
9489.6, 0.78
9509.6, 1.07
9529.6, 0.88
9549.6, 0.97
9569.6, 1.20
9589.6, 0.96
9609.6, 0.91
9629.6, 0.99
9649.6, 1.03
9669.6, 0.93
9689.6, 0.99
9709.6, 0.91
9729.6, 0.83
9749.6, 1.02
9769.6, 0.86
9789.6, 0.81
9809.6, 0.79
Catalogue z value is 0.333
